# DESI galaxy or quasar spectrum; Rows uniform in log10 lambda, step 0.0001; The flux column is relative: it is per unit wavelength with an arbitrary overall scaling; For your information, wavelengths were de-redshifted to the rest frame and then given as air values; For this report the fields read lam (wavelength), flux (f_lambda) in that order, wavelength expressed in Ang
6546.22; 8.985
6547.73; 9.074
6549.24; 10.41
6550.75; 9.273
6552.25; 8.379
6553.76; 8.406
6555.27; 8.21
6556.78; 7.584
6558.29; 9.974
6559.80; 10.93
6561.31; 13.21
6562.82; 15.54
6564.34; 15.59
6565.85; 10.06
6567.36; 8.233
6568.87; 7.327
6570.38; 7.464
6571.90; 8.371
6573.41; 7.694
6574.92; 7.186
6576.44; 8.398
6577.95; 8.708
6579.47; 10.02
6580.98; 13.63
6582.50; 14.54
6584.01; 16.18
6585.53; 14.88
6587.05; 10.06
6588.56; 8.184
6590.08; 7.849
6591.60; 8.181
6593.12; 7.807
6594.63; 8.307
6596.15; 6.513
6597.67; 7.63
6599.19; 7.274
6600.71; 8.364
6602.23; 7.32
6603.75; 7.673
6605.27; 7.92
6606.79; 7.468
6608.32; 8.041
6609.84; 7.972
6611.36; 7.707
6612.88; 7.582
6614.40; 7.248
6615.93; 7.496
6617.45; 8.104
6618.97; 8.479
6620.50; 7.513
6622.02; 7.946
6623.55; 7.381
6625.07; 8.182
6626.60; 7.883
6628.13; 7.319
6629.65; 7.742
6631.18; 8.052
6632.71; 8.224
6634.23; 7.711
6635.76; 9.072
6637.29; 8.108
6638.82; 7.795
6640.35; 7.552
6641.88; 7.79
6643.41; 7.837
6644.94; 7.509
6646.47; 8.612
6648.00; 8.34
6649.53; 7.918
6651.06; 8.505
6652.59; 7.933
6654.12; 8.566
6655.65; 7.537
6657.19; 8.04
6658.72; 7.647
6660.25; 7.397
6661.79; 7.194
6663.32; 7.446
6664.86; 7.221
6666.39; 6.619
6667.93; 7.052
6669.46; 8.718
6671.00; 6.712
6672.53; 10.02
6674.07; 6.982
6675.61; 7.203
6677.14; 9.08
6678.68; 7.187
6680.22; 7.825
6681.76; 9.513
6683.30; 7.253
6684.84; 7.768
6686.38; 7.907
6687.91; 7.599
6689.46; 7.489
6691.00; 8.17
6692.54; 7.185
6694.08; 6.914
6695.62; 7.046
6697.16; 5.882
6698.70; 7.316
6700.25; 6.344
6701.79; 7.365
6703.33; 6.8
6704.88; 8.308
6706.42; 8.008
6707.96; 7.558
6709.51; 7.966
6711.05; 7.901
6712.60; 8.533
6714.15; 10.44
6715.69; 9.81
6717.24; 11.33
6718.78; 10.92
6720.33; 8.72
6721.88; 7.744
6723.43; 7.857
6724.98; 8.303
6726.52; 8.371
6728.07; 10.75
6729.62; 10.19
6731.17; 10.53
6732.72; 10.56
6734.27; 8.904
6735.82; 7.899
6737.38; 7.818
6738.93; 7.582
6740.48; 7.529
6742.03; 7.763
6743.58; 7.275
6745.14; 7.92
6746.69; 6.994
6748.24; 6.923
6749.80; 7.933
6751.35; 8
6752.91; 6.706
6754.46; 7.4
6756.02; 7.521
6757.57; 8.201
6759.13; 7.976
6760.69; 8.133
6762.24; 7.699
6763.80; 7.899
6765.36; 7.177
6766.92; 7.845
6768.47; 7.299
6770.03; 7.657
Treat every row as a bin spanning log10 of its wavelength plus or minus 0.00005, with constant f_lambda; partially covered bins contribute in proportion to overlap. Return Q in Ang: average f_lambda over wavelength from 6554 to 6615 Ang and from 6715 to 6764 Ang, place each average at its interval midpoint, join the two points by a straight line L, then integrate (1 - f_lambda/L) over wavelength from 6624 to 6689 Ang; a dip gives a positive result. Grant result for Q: 7.5 Ang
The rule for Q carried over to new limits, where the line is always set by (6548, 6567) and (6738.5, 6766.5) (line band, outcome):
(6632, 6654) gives 2.8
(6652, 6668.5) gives 2.7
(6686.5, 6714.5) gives 2.7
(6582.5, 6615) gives 4.0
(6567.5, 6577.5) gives 2.4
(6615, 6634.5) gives 3.4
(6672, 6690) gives 1.5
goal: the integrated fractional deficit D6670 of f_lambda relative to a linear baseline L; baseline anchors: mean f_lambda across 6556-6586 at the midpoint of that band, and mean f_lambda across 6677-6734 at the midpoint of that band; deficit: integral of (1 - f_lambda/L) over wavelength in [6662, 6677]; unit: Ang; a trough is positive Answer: 2.3 Ang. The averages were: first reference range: 10.7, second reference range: 8.33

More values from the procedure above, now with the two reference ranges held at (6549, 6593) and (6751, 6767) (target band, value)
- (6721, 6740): -1.9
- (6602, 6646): 7.5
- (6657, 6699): 5.5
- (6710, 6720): -1.8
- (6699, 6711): 1.2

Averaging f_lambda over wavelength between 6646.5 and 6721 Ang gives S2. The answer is 7.95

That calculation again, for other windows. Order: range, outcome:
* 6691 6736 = 8.47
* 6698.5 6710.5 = 7.47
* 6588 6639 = 7.82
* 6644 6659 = 8.07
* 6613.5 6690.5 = 7.84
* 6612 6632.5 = 7.77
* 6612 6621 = 7.74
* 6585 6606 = 8.36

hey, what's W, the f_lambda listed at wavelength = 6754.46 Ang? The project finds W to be 7.4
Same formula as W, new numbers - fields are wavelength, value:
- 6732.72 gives 10.56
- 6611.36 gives 7.707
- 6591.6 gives 8.181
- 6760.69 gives 8.133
